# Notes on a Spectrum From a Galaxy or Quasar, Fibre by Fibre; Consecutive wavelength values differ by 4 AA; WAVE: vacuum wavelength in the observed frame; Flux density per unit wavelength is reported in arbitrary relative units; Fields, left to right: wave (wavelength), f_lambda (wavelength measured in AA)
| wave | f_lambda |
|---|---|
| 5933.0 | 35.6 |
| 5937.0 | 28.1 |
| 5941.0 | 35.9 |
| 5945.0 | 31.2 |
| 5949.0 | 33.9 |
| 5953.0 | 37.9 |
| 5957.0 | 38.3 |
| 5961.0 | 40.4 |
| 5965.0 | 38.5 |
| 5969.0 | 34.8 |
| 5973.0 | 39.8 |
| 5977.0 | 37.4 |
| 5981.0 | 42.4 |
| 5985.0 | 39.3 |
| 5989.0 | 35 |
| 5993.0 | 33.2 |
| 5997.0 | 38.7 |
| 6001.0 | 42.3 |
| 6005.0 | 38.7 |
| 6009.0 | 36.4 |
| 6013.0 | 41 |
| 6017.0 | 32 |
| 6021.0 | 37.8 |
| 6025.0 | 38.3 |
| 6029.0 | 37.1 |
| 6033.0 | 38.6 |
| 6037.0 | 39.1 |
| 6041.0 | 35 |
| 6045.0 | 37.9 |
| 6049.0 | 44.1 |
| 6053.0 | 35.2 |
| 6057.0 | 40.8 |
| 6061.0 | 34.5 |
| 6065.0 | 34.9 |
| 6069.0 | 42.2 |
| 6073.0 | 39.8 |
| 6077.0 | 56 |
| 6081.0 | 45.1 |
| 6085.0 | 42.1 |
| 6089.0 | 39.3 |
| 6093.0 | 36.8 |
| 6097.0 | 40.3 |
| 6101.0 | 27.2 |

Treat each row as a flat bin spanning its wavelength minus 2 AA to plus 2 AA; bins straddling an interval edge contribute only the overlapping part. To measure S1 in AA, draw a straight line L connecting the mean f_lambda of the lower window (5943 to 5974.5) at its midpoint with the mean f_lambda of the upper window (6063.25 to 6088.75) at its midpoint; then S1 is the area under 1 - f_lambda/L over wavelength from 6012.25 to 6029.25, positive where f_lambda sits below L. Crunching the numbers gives 1.35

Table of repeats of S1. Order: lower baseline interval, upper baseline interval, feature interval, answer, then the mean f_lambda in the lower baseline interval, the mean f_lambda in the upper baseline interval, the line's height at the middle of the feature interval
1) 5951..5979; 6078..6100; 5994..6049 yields 1.8 AA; 38.2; 40.8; 39.4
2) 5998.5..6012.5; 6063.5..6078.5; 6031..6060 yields 2.2 AA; 39.3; 43.1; 41.6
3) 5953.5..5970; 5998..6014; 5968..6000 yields 0.8 AA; 38.2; 39.5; 38.8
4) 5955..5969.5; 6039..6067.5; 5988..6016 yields 0.1 AA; 38.3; 37.6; 38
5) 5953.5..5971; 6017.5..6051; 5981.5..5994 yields 0.4 AA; 38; 38.2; 38.1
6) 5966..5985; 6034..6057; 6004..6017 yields 0.3 AA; 38.7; 38.5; 38.6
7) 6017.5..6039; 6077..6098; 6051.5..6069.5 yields 1.3 AA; 37.7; 42.2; 40.2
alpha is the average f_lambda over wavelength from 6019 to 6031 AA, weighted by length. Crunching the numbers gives 37.7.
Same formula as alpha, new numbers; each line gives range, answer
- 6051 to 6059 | 38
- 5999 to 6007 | 40.5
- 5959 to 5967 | 39.5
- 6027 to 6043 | 37.5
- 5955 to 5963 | 39.3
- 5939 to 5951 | 33.7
